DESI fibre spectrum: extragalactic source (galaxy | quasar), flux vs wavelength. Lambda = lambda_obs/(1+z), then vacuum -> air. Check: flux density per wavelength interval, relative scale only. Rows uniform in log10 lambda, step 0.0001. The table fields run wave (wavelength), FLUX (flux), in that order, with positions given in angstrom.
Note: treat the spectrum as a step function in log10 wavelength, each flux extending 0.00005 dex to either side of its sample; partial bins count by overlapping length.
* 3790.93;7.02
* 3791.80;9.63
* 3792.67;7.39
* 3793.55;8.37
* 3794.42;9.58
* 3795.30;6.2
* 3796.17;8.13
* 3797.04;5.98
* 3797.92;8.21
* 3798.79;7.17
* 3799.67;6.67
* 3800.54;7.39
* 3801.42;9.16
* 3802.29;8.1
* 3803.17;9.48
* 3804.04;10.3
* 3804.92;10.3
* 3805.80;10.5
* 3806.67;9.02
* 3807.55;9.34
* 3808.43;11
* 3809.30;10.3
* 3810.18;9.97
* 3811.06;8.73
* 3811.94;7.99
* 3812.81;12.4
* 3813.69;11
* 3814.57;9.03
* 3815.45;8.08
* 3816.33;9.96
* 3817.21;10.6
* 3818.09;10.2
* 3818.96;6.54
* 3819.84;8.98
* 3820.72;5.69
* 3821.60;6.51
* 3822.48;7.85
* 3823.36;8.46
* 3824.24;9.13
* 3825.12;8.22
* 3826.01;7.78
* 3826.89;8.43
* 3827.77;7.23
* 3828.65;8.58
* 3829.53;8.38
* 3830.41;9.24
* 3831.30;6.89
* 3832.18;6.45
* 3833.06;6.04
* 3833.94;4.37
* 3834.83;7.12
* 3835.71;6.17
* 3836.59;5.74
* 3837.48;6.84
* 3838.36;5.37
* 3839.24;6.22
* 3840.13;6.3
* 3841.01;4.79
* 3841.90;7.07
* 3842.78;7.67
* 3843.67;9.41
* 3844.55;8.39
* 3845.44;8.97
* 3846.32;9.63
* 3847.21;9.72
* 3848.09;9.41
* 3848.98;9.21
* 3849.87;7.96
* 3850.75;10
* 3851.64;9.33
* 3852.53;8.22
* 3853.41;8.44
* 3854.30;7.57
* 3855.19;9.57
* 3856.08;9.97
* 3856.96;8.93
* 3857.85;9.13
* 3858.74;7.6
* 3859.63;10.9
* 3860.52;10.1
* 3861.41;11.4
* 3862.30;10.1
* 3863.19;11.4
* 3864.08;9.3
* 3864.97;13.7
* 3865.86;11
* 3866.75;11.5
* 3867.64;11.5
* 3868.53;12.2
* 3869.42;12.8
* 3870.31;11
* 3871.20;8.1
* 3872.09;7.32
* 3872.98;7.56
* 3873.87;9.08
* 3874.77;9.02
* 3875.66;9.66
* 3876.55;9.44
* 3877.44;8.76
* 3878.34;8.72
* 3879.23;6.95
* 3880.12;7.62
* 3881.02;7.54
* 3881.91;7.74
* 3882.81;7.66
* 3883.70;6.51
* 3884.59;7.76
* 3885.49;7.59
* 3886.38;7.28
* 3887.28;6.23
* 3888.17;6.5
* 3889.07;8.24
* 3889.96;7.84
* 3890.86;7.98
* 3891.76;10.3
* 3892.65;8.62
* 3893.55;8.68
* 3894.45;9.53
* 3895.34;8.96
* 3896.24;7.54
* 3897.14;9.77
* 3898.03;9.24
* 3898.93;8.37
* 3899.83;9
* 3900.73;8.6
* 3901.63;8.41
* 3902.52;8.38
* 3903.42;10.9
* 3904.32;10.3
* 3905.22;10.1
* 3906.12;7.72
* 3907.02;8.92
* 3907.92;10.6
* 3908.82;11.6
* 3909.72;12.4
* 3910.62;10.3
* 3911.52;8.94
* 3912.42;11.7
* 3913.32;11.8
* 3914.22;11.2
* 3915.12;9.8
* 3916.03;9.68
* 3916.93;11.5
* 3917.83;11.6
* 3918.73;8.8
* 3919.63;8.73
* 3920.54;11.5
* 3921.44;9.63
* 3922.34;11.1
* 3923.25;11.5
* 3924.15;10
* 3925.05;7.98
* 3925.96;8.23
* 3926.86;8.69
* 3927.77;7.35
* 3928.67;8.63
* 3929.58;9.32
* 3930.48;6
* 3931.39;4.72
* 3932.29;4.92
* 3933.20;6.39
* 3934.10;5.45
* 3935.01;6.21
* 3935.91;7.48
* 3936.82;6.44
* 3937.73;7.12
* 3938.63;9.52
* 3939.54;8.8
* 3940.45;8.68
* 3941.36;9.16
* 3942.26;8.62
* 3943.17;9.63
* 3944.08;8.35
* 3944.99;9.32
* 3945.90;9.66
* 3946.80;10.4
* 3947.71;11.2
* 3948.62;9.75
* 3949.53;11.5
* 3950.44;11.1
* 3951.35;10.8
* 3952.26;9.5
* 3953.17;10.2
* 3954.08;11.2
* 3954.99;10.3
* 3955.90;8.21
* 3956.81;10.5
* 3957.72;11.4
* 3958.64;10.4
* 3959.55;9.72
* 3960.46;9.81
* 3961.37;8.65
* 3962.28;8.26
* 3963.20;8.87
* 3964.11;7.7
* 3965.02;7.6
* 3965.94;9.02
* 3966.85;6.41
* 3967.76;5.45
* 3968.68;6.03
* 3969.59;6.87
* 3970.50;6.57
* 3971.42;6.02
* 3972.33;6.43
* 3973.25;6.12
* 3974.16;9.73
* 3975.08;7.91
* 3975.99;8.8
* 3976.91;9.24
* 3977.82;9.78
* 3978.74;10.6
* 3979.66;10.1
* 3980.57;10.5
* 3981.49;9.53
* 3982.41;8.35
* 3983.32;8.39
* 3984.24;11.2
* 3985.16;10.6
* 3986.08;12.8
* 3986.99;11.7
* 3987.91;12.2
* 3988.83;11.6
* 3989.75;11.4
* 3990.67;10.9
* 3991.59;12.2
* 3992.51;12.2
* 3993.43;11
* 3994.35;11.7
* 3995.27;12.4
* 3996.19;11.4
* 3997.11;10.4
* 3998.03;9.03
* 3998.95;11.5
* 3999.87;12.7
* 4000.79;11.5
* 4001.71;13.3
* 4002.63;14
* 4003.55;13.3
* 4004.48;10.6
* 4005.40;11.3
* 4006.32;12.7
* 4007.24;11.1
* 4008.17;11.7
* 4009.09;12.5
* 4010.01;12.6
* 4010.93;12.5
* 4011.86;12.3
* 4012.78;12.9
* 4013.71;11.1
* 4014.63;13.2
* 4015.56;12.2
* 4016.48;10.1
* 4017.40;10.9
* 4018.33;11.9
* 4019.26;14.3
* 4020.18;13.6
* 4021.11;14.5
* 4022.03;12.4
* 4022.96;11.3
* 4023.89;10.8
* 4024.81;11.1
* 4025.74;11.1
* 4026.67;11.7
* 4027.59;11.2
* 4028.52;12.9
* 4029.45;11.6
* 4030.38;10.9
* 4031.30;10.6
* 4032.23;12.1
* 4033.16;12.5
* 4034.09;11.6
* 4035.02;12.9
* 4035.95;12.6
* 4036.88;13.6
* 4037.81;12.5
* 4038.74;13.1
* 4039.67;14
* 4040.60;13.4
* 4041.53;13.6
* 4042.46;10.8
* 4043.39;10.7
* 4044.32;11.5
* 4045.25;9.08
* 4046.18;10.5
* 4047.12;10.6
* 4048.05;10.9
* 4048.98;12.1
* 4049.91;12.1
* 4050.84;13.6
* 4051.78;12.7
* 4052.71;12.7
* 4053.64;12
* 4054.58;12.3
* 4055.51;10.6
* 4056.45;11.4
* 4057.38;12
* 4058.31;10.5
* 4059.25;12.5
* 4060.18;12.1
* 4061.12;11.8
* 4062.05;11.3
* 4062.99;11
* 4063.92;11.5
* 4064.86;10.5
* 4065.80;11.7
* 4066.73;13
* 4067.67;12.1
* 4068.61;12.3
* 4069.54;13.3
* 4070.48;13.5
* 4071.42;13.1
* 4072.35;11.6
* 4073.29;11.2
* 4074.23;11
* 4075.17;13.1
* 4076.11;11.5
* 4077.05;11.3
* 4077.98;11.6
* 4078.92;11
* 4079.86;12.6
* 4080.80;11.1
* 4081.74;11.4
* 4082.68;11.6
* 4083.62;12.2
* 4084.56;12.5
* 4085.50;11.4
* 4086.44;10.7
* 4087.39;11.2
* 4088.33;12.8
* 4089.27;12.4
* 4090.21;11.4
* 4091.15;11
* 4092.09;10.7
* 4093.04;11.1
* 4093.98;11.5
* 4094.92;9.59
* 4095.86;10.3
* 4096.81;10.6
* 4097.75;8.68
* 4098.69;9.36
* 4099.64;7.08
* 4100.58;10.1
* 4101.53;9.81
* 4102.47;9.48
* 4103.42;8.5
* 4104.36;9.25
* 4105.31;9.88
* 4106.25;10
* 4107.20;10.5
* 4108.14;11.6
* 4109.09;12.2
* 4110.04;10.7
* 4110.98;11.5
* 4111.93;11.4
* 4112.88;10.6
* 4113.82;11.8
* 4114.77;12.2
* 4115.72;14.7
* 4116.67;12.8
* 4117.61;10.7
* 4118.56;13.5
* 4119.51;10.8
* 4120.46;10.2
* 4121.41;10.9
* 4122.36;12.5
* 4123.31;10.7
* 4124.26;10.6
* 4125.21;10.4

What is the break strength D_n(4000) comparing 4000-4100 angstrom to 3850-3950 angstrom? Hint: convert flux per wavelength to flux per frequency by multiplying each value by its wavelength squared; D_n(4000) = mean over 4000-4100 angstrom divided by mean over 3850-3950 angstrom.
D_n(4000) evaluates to 1.4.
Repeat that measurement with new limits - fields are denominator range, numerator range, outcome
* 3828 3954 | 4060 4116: 1.40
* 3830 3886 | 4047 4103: 1.48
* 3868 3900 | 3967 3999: 1.19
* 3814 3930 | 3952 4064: 1.33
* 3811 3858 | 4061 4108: 1.55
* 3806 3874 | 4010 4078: 1.51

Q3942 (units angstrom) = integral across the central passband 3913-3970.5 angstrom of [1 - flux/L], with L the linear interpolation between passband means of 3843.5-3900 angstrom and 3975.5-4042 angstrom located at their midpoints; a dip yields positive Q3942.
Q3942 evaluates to 8.1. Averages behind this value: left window 9.05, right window 11.7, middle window 8.93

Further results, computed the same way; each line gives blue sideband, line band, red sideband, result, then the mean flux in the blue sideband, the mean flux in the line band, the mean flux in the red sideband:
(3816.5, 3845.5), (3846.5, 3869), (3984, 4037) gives -4.99 angstrom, 7.45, 9.93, 11.9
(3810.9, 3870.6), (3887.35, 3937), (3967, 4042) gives 4.10 angstrom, 8.74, 8.98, 11.2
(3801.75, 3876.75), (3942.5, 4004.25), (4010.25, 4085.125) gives 5.35 angstrom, 8.86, 9.92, 12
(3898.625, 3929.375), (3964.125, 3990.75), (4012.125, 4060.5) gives 4.81 angstrom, 9.82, 8.98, 12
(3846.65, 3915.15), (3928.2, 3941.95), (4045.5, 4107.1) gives 3.59 angstrom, 9.28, 7.27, 11.3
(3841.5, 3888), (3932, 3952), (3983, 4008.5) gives 3.59 angstrom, 9.09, 8.7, 11.6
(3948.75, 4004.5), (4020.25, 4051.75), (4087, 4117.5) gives -4.96 angstrom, 9.95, 12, 10.8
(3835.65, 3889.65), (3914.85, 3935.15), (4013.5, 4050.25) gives 2.58 angstrom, 8.7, 8.62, 11.9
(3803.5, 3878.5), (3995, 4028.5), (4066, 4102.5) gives -4.45 angstrom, 8.86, 12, 11.3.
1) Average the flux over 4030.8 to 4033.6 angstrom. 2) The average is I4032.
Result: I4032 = 11.7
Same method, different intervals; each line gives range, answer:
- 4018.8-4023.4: 13.2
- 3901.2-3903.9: 9.27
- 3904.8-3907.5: 8.91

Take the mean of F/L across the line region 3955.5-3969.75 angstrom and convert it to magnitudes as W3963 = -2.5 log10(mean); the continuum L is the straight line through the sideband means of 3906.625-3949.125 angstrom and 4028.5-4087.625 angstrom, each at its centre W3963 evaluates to 0.17 mag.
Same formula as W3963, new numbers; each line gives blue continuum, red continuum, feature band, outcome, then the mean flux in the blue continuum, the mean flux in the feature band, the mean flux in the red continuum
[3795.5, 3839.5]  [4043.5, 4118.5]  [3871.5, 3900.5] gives 0.10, 8.22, 8.22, 11.3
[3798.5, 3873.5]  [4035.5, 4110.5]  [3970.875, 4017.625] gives -0.04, 8.78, 10.9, 11.4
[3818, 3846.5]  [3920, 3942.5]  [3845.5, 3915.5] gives -0.20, 7.36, 9.29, 8.13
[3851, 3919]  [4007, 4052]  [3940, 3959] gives 0.06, 9.35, 9.99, 12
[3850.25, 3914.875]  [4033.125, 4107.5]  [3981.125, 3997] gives -0.06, 9.29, 11.1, 11.4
